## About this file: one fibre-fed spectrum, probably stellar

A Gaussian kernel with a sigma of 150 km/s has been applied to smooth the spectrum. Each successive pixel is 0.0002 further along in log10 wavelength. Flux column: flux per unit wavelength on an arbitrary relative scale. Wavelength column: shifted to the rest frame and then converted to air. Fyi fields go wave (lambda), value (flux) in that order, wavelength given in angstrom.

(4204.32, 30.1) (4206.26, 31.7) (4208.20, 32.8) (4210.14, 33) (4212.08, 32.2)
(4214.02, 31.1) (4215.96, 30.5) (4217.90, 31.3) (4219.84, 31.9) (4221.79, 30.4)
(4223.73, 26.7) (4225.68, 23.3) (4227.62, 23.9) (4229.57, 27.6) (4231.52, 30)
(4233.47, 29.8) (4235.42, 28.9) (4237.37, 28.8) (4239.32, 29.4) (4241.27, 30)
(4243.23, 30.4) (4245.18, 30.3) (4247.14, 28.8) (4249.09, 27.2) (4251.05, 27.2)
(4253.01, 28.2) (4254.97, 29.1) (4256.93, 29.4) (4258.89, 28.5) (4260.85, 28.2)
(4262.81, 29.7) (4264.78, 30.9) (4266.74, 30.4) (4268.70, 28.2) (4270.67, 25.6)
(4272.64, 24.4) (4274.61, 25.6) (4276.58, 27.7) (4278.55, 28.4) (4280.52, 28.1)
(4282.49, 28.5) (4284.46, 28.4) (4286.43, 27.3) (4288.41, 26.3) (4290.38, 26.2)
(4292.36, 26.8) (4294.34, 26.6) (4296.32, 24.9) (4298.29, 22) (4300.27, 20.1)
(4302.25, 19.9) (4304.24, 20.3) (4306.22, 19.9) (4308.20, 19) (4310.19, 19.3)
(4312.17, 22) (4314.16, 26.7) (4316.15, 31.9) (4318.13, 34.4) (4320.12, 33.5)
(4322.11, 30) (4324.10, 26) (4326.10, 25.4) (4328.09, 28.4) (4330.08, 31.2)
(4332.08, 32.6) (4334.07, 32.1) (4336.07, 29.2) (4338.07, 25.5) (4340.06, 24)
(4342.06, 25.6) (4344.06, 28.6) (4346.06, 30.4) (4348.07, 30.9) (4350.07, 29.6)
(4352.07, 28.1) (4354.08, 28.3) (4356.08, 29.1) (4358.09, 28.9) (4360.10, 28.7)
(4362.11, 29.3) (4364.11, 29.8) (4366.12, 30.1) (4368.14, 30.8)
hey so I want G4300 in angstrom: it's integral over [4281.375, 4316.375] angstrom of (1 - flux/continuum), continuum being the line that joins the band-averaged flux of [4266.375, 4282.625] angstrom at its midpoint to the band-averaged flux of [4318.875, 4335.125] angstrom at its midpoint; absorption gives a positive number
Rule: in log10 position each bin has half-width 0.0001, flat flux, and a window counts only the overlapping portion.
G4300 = 5.4 angstrom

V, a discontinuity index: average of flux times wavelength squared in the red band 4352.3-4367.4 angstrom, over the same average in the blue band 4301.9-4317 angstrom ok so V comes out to 1.3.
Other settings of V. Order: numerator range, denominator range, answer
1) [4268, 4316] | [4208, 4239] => 0.87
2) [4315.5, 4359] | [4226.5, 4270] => 1.06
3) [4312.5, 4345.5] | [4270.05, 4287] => 1.09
